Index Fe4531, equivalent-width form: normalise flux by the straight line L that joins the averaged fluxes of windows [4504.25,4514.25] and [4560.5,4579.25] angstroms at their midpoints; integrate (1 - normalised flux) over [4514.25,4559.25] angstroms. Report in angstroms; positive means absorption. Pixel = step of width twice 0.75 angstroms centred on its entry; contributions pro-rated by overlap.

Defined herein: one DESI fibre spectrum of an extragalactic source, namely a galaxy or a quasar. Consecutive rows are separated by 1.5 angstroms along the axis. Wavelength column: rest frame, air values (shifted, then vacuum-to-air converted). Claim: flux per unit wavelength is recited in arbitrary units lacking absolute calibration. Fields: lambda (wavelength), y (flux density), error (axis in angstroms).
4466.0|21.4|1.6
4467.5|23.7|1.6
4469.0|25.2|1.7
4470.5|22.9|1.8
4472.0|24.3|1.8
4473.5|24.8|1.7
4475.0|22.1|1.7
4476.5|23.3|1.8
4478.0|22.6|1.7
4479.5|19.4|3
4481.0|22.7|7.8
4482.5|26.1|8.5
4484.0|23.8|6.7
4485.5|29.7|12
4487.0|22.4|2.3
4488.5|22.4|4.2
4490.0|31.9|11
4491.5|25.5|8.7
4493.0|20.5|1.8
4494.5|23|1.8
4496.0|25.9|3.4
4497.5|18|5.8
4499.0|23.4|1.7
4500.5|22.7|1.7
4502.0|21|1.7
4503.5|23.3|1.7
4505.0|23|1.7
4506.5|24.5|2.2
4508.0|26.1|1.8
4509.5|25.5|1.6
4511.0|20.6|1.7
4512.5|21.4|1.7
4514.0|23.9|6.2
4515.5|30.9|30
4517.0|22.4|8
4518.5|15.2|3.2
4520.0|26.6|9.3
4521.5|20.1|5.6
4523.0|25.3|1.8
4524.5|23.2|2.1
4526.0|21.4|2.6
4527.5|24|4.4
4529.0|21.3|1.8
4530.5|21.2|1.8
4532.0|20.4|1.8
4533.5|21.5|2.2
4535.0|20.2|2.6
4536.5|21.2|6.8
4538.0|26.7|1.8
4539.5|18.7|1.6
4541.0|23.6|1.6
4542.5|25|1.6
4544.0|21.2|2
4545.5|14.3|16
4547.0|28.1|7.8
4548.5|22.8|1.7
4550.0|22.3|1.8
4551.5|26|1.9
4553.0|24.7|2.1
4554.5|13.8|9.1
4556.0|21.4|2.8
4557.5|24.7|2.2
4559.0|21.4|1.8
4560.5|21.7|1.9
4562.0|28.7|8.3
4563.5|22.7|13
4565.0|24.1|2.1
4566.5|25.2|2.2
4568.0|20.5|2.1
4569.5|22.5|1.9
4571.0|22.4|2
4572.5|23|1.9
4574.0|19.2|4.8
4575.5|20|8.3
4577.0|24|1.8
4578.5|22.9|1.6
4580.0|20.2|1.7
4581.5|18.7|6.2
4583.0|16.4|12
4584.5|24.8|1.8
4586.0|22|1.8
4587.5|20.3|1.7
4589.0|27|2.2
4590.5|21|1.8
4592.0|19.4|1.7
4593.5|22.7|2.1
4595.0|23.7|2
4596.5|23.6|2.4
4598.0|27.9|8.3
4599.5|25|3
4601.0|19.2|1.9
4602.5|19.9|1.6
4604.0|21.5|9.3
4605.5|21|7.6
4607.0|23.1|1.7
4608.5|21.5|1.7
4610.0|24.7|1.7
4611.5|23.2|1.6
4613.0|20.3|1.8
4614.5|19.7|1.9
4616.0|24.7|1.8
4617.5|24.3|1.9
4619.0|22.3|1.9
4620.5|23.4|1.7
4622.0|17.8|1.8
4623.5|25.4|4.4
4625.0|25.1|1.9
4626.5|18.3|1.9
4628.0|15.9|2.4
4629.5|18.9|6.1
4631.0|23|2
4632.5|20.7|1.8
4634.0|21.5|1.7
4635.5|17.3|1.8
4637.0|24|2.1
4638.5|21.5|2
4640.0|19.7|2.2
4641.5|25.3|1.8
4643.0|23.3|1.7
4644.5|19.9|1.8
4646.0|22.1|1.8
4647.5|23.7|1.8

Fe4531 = 1.8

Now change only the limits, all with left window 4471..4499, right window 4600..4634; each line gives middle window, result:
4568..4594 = 0.8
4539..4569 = 0.1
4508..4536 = 0.7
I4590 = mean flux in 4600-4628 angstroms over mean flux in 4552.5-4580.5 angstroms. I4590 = 1.0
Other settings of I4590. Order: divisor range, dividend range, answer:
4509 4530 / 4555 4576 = 0.99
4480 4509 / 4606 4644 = 0.91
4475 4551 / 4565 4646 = 0.95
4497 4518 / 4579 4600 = 0.96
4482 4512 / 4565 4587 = 0.90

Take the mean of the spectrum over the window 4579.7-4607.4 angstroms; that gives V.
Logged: 22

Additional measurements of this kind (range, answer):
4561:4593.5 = 22.2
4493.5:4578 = 22.6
